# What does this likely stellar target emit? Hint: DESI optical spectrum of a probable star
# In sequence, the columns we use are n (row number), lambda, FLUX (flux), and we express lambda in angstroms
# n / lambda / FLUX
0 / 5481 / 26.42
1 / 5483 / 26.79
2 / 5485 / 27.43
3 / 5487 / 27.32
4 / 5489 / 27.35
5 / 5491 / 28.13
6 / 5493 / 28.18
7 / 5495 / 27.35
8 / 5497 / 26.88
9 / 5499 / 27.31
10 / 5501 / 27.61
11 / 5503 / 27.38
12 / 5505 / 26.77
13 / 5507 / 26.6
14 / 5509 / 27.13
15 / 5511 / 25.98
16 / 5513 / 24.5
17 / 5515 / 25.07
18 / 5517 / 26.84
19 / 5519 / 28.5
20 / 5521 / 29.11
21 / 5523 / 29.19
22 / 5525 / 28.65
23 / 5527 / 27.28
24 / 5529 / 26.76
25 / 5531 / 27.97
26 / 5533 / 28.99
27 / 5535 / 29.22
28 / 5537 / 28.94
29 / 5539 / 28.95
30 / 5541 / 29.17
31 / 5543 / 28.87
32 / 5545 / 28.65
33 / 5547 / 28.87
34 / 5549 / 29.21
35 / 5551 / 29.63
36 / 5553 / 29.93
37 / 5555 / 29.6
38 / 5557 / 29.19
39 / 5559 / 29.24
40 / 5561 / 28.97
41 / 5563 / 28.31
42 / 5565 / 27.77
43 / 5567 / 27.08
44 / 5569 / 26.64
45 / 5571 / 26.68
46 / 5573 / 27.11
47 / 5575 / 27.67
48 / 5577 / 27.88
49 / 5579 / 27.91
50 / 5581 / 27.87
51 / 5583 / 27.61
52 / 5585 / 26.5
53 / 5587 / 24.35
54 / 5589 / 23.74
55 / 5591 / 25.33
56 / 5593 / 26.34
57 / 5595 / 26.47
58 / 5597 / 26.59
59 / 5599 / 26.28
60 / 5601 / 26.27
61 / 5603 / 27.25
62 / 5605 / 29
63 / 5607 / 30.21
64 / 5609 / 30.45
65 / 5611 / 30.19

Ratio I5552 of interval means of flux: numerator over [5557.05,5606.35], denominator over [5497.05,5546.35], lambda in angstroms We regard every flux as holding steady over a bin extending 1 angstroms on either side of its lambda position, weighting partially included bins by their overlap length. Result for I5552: 1.0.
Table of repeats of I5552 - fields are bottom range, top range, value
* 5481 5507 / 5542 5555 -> 1.07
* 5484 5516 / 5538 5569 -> 1.07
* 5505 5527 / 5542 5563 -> 1.07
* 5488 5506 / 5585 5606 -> 0.95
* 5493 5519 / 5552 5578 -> 1.05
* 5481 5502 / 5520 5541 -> 1.04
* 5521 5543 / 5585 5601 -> 0.90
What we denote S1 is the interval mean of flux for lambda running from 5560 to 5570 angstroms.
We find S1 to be 27.8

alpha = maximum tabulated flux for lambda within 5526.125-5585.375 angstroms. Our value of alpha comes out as 29.93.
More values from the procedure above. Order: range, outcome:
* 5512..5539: 29.22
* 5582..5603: 27.61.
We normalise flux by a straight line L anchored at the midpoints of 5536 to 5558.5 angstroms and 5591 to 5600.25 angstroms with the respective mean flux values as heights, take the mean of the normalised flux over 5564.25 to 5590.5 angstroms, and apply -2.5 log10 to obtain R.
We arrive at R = 0.02 mag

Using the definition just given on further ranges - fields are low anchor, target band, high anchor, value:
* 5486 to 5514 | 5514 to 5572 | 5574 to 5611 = -0.05 mag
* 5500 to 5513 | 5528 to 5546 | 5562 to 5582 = -0.06 mag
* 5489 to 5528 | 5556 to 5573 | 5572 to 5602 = -0.05 mag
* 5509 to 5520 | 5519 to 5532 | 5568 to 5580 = -0.07 mag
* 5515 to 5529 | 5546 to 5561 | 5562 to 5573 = -0.07 mag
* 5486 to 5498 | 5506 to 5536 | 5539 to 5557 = 0.04 mag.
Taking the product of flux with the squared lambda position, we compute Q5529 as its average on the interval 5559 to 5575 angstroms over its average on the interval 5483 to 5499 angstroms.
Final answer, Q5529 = 1.03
